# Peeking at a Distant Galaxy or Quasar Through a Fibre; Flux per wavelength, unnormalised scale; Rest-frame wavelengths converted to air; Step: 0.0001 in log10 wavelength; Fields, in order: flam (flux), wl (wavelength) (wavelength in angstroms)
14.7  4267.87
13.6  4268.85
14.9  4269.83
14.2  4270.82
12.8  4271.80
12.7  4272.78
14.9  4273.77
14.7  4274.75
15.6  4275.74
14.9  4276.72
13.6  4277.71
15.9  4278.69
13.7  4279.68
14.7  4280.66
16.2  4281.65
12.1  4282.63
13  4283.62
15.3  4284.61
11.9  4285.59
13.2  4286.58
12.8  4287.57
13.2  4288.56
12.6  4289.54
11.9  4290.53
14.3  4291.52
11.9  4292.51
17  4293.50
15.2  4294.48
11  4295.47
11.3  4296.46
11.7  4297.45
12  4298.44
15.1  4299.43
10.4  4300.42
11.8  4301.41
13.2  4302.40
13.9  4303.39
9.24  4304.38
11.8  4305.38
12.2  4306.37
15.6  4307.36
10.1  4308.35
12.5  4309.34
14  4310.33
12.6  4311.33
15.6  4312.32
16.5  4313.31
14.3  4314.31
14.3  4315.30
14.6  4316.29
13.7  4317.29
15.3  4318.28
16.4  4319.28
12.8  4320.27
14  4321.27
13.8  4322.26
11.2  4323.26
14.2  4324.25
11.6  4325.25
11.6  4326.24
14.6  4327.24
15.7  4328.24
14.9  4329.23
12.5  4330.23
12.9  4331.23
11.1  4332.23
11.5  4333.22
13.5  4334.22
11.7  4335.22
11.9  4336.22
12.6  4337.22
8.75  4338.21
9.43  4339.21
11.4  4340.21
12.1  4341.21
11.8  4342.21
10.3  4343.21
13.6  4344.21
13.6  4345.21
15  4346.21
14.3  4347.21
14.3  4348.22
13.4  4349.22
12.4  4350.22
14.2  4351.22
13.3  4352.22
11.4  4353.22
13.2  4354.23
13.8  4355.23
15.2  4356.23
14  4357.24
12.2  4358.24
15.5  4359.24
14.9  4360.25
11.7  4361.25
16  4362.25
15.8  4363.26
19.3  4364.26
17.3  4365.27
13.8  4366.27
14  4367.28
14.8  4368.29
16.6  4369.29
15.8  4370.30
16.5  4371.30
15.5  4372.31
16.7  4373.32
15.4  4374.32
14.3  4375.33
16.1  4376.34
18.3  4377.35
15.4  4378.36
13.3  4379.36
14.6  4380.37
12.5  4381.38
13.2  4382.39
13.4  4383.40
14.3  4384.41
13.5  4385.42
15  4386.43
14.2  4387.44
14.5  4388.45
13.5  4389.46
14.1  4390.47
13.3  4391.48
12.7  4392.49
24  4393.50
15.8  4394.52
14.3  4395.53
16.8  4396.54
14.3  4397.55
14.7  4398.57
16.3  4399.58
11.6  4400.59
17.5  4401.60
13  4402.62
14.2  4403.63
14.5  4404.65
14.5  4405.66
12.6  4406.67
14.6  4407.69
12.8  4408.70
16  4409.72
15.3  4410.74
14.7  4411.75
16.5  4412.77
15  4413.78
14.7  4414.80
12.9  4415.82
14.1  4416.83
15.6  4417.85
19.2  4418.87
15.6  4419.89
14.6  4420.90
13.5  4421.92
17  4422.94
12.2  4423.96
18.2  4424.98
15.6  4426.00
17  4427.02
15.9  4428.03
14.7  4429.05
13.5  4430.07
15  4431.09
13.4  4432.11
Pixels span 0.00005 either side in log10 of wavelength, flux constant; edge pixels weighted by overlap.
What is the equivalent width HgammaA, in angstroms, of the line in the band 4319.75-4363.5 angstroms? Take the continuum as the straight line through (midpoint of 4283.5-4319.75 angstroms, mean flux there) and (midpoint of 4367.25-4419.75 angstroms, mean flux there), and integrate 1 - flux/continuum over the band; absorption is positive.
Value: 3.1 angstroms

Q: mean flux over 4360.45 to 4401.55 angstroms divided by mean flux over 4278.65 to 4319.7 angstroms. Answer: 1.13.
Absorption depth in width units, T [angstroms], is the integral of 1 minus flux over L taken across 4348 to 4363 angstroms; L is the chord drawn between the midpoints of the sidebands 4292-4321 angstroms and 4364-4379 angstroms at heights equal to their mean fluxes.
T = 1.5 angstroms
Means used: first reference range 13.3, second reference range 15.9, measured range 13.7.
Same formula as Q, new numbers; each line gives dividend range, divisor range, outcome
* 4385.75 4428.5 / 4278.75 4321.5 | 1.12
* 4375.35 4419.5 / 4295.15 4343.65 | 1.16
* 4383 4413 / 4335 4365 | 1.11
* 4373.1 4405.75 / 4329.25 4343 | 1.27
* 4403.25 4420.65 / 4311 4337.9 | 1.10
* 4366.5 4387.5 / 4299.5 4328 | 1.12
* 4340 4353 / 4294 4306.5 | 1.07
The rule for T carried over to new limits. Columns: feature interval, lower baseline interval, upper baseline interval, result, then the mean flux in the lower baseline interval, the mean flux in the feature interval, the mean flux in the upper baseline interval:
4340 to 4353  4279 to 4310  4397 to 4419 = 0.65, 13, 13.1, 14.7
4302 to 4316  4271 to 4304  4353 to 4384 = 0.56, 13.5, 13.3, 14.9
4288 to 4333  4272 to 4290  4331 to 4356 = 0.00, 13.9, 13.2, 12.5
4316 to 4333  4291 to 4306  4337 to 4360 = -1.02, 12.6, 13.5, 12.9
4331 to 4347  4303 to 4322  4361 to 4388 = 2.58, 13.7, 12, 15.1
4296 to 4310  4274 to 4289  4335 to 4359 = 1.43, 14.1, 12.2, 12.7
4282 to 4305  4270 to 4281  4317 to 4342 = 1.69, 14.3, 12.8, 12.7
